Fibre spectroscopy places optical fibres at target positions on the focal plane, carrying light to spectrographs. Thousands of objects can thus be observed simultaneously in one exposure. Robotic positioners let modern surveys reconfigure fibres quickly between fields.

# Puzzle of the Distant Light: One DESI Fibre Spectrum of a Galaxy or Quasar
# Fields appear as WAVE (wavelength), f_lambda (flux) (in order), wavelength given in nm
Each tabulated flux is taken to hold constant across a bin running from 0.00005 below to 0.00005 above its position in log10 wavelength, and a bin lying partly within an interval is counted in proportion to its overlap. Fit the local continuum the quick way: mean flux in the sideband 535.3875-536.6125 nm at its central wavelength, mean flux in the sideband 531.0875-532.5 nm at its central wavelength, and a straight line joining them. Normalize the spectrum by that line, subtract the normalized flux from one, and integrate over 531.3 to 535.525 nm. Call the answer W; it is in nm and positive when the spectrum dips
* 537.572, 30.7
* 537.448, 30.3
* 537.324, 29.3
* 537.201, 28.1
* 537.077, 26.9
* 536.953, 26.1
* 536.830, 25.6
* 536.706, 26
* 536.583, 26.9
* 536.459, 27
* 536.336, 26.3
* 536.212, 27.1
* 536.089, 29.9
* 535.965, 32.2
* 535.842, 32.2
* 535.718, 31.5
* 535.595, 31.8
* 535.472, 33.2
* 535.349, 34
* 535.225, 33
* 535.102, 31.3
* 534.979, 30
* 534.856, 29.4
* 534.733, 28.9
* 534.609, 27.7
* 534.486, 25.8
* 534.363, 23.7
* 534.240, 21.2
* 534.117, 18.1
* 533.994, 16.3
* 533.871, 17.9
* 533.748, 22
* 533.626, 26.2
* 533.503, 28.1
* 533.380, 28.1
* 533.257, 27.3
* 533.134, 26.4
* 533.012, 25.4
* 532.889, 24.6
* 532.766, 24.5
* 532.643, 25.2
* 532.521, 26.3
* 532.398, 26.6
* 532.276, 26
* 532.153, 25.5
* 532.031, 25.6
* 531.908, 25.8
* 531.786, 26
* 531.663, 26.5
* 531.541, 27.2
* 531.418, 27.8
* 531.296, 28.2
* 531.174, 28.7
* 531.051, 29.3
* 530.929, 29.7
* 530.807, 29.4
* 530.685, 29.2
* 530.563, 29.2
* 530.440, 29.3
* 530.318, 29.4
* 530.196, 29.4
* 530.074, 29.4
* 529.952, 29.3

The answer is 0.26 nm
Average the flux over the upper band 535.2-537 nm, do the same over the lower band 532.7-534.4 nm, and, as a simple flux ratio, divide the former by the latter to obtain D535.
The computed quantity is 1.3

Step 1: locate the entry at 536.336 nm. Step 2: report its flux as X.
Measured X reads 26.3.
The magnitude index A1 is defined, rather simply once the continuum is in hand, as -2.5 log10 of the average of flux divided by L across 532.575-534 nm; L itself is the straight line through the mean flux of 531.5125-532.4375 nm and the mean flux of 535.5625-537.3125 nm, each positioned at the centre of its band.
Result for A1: 0.09 mag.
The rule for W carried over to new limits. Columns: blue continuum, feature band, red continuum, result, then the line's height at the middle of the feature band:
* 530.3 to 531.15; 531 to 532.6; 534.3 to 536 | 0.15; 29.5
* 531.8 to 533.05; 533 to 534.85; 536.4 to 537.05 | 0.11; 25.8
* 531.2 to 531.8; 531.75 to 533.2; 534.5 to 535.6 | 0.13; 28.3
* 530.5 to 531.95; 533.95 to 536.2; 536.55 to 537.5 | -0.06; 27.6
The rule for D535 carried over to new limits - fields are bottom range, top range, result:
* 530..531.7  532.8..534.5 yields 0.82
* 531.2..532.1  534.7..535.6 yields 1.18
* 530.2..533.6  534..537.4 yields 1.03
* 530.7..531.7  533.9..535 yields 0.85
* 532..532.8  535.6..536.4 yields 1.17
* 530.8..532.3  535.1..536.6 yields 1.12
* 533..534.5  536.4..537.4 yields 1.15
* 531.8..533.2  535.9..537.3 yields 1.07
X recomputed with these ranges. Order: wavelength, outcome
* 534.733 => 28.9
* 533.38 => 28.1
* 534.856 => 29.4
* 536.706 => 26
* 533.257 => 27.3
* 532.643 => 25.2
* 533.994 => 16.3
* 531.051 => 29.3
